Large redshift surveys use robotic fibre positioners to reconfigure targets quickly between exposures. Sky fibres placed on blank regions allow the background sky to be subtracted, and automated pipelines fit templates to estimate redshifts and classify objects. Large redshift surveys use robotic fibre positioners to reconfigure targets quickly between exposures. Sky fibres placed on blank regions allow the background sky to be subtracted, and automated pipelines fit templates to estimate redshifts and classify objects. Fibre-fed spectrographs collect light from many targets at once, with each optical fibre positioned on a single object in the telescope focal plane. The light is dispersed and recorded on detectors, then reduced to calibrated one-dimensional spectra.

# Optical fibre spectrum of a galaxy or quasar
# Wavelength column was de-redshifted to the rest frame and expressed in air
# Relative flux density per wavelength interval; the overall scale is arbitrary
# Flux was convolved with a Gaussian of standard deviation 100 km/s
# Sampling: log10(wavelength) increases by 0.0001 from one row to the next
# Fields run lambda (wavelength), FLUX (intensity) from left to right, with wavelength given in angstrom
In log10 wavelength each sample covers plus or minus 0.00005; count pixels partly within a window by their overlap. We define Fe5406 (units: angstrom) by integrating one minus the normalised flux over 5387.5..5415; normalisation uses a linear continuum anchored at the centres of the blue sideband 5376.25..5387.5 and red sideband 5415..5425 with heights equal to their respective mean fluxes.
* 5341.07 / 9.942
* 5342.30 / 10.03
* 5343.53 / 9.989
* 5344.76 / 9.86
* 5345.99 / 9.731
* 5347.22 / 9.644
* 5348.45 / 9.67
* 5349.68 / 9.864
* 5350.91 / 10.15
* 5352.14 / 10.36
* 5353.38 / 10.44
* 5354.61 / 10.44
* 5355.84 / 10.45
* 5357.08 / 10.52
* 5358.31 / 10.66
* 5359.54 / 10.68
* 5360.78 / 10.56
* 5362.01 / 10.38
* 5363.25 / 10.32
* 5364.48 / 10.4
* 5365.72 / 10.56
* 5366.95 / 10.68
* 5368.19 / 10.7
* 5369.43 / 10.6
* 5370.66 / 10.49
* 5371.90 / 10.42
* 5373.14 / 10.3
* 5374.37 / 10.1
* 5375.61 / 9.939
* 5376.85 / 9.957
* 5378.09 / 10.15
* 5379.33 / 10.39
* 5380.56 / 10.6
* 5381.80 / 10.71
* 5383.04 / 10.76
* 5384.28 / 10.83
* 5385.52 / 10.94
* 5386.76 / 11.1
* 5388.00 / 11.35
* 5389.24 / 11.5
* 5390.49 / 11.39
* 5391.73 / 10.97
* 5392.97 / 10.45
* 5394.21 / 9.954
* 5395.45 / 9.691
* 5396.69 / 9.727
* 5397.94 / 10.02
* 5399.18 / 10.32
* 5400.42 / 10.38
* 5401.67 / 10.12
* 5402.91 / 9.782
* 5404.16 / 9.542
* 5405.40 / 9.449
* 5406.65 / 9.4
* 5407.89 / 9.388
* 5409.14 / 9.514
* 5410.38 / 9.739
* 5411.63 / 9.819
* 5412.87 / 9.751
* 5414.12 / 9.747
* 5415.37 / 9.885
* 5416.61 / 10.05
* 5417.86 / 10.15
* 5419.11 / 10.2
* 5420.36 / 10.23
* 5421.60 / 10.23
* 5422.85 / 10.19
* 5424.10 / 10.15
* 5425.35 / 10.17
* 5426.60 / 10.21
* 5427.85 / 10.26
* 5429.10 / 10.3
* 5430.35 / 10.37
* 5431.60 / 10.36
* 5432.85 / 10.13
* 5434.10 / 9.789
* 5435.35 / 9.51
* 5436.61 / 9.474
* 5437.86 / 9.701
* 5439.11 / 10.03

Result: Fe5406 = 0.8 angstrom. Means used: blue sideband 10.6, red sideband 10.1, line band 10.1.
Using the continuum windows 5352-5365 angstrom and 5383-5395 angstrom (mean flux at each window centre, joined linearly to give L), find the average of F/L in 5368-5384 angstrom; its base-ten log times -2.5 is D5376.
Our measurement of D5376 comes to 0.034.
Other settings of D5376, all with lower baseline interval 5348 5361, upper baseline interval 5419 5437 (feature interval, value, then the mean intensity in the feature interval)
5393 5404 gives 0.02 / 10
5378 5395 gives -0.06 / 10.8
